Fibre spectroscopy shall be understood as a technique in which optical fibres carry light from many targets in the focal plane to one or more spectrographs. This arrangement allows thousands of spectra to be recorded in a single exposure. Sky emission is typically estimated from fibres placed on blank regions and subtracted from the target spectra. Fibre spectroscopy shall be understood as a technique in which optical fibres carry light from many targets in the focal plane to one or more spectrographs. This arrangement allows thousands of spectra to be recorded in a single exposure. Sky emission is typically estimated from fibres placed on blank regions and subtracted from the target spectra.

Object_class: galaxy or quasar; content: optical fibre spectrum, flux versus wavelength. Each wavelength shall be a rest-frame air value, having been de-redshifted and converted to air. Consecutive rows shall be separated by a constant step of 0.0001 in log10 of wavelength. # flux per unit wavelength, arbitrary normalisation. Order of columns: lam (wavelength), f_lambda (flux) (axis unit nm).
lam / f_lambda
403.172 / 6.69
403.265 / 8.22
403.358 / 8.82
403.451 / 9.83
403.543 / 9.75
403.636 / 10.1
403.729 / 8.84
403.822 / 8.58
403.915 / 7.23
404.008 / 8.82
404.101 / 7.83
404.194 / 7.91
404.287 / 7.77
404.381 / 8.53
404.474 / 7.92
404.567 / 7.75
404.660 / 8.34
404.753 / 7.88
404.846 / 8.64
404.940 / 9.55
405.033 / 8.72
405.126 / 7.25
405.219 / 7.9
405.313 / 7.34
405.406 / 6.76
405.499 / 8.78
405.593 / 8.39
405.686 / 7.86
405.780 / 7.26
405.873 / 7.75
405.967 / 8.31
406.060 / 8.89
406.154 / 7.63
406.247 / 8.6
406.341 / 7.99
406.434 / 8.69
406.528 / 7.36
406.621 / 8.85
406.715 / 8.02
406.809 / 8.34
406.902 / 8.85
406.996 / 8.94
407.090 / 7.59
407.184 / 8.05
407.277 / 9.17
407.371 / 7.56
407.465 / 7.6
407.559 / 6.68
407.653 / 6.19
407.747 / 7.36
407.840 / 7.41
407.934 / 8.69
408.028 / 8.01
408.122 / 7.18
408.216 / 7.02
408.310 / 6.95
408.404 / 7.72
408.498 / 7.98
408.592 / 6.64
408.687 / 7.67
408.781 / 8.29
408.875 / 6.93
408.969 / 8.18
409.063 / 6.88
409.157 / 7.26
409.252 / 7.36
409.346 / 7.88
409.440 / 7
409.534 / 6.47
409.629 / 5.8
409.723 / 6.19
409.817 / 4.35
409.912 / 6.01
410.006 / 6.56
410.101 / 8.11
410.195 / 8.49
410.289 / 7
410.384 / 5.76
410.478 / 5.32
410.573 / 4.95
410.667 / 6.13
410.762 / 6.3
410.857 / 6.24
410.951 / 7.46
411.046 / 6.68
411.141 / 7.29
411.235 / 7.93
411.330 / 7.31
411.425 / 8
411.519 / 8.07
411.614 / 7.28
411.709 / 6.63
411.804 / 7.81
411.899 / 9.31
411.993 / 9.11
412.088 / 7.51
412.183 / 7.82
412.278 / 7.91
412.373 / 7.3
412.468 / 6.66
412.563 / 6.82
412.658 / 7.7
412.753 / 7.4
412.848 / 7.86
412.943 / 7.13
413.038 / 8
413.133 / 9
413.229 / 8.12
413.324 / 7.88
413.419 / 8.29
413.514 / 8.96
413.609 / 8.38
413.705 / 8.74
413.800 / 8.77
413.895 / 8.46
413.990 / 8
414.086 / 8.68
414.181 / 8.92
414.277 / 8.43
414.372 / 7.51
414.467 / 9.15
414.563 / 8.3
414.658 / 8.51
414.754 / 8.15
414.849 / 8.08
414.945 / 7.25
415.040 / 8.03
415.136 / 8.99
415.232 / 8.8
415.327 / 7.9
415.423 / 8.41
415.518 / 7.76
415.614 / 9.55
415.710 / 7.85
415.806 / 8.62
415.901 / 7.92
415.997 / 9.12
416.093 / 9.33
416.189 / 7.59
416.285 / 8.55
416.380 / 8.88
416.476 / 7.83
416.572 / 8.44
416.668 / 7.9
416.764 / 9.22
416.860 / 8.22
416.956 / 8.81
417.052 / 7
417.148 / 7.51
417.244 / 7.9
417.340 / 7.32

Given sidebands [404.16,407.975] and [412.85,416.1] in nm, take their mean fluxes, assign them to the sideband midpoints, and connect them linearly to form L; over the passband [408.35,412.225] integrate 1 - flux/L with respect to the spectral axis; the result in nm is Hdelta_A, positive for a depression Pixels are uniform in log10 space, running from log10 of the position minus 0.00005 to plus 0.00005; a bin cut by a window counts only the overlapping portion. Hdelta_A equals 0.51 nm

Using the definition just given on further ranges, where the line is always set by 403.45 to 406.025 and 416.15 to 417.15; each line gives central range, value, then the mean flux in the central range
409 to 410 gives 0.20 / 6.55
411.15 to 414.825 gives 0.08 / 8.04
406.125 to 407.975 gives 0.06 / 7.98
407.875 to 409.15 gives 0.11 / 7.54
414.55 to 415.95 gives -0.01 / 8.28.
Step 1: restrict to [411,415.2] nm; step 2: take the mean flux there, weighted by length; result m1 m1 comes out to 8.01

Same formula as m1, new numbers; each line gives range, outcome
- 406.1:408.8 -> 7.82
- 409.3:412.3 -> 7.02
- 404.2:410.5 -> 7.62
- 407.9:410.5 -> 7.07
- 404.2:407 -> 8.15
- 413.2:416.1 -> 8.4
